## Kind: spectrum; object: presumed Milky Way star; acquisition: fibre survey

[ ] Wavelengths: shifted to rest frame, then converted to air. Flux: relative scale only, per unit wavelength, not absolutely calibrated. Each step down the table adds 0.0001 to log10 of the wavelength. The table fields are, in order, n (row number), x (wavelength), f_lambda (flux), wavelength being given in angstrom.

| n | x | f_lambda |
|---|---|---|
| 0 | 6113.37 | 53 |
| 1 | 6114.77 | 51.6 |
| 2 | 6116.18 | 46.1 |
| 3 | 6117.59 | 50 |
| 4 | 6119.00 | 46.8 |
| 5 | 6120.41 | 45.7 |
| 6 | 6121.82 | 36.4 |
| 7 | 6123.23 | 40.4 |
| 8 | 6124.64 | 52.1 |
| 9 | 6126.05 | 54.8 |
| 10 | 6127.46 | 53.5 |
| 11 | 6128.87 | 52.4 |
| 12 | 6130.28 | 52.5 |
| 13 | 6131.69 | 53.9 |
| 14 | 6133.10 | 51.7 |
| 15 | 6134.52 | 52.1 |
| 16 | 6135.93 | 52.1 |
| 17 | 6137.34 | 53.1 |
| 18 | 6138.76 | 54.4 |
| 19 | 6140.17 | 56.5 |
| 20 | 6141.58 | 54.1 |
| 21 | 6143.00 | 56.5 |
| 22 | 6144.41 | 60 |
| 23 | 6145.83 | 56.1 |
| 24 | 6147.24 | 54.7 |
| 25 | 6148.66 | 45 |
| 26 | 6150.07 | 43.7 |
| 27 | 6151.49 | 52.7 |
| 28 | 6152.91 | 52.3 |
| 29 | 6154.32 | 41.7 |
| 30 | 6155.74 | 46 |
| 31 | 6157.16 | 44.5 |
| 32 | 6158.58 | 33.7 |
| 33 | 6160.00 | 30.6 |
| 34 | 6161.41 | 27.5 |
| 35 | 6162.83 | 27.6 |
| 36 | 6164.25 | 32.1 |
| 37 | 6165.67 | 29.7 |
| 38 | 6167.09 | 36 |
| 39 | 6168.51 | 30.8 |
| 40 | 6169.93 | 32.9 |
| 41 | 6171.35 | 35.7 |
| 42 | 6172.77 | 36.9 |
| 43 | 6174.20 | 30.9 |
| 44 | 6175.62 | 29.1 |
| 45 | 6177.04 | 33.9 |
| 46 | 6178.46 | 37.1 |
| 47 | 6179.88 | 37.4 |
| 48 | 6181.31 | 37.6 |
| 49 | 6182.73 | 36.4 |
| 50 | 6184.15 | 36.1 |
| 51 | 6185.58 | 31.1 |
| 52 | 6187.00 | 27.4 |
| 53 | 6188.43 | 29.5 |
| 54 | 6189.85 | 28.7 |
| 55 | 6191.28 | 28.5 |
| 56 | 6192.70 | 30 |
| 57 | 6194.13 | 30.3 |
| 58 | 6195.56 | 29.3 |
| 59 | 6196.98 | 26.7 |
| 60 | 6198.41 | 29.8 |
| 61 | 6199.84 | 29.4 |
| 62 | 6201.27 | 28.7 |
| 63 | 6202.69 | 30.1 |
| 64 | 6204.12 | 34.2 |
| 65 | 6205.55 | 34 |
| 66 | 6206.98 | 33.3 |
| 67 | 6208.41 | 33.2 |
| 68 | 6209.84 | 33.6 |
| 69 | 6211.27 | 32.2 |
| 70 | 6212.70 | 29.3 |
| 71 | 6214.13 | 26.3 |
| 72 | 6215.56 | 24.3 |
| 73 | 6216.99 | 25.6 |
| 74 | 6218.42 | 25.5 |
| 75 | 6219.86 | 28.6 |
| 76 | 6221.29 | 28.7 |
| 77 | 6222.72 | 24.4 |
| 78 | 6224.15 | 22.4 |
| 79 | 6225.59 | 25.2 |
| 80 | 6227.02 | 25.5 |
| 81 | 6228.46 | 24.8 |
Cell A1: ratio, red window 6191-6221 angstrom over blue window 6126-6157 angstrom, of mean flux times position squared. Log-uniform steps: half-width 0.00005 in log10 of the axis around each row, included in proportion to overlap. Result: 0.6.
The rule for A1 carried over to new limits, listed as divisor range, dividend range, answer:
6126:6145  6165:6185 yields 0.64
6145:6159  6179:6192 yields 0.69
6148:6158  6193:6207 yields 0.67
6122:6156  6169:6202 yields 0.63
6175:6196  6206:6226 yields 0.88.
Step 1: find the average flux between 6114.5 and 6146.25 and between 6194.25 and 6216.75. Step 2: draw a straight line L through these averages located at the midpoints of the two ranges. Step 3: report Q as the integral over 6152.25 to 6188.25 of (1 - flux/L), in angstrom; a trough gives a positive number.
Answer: 4.7 angstrom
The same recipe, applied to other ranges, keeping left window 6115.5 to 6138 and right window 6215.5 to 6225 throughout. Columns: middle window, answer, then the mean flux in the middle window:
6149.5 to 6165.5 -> 1.15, 38.9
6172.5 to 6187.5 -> 0.83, 34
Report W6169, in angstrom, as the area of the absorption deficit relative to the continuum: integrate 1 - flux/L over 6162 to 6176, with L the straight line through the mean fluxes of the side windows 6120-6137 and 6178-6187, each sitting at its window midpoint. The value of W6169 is 2.40 angstrom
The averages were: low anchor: 50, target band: 32.2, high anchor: 35.2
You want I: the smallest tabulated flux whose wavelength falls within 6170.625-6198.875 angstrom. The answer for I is 26.7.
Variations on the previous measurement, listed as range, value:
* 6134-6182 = 27.5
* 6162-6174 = 27.6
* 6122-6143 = 40.4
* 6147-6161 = 30.6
